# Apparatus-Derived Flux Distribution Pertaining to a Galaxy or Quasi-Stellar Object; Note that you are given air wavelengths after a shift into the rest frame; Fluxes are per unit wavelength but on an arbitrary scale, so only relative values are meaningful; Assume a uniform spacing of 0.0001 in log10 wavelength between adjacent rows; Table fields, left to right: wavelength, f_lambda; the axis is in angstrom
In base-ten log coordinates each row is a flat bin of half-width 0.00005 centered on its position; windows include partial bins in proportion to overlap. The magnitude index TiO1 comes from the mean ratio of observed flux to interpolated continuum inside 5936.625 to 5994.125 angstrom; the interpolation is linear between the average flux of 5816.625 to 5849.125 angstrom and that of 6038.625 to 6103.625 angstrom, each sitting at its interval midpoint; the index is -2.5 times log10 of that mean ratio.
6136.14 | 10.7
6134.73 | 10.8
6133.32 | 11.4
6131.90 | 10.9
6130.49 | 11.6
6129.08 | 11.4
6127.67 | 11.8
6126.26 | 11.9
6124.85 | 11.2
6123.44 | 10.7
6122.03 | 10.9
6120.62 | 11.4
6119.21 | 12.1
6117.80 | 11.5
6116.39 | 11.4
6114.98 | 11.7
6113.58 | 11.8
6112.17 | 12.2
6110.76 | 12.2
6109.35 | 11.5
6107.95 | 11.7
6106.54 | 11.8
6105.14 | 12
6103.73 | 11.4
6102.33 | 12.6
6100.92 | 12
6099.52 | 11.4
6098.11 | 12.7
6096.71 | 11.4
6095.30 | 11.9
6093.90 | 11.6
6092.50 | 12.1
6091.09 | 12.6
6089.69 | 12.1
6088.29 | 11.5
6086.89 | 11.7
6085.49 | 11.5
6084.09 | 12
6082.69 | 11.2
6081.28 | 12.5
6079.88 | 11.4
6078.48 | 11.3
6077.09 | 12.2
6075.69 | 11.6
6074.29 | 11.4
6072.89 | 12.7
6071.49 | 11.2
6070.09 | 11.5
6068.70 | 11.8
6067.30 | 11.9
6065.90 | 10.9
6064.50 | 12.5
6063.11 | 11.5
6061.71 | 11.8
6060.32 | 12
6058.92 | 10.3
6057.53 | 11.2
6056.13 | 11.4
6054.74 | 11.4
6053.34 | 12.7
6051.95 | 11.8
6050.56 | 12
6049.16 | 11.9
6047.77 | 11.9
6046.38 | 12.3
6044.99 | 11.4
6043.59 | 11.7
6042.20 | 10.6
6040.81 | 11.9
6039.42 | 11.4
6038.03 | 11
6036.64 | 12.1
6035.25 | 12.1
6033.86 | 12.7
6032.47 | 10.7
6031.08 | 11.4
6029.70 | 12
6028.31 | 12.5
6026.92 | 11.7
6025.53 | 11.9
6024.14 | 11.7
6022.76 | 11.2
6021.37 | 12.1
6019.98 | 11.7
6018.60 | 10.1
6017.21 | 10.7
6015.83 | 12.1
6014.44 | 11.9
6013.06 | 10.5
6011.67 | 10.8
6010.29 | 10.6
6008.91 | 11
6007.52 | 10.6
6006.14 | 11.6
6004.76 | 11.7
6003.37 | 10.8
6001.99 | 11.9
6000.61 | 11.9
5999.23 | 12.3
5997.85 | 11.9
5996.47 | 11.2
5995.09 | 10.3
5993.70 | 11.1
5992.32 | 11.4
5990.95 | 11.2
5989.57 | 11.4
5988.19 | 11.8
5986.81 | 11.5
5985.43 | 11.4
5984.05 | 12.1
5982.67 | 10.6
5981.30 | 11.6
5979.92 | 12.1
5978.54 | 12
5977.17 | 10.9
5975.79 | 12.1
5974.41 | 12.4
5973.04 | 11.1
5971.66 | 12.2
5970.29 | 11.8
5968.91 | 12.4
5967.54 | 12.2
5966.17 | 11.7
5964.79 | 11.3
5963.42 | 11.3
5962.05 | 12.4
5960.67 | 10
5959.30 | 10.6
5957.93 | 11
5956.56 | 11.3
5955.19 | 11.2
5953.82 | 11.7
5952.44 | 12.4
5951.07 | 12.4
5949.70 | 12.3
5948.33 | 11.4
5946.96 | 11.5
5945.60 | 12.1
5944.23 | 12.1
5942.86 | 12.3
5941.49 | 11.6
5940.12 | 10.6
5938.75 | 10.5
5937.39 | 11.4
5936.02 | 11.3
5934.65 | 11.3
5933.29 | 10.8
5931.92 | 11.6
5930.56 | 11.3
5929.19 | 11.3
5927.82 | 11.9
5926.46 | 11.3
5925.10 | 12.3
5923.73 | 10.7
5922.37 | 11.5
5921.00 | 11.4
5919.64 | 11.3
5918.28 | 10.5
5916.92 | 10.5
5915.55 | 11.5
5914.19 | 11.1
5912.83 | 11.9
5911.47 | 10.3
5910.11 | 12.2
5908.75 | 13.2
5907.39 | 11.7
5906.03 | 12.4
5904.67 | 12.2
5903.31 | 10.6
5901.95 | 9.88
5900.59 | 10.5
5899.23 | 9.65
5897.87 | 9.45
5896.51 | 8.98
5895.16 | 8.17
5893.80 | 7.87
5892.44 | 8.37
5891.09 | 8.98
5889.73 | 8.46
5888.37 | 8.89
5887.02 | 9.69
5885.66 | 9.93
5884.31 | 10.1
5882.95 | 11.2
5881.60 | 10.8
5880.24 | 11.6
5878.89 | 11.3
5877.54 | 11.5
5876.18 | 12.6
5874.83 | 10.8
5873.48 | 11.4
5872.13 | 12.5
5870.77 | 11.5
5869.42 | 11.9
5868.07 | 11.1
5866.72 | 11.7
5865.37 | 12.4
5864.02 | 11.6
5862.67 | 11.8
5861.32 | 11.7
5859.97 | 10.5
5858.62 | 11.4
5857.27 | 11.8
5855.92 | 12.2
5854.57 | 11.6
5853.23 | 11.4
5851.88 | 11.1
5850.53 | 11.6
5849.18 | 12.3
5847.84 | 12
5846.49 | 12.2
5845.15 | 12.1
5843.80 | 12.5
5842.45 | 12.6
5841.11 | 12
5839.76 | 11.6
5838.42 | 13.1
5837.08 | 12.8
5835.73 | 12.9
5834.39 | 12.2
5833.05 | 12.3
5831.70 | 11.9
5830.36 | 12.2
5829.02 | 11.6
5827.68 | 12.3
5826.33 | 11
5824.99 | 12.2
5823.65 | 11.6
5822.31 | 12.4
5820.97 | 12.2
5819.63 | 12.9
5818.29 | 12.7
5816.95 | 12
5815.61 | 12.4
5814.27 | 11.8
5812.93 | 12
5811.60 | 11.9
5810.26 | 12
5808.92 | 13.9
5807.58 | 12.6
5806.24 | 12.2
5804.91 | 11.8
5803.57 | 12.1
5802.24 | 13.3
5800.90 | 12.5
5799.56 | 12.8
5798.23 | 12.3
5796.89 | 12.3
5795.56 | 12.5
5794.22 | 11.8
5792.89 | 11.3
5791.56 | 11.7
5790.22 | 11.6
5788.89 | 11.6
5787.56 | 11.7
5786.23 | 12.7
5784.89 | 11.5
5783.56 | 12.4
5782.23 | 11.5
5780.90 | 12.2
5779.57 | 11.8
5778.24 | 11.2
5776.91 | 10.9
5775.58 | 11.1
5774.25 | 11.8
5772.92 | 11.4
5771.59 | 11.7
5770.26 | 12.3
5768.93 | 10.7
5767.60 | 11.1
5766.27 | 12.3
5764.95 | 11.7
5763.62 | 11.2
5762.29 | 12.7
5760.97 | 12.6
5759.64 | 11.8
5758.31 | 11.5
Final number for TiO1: 0.035 mag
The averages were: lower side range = 12.2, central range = 11.6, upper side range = 11.7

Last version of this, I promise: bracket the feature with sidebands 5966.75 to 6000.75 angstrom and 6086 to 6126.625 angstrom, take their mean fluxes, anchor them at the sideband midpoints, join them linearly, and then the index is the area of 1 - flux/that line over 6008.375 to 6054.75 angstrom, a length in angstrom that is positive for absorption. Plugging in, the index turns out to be 0.41 angstrom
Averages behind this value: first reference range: 11.6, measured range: 11.6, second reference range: 11.8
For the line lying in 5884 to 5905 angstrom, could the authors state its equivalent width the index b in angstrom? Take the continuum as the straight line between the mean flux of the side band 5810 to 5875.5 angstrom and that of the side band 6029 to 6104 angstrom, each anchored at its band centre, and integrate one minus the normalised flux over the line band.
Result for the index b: 4.4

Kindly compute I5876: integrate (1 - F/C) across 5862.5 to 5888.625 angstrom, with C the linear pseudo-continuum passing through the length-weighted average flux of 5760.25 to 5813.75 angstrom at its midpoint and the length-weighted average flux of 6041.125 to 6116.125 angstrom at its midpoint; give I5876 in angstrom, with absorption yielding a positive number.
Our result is 1.5 angstrom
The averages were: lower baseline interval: 12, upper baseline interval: 11.8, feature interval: 11.2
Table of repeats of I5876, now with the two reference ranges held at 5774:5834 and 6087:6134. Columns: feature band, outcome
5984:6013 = 1.3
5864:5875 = 0.3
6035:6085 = 0.4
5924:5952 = 0.8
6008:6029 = 0.8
